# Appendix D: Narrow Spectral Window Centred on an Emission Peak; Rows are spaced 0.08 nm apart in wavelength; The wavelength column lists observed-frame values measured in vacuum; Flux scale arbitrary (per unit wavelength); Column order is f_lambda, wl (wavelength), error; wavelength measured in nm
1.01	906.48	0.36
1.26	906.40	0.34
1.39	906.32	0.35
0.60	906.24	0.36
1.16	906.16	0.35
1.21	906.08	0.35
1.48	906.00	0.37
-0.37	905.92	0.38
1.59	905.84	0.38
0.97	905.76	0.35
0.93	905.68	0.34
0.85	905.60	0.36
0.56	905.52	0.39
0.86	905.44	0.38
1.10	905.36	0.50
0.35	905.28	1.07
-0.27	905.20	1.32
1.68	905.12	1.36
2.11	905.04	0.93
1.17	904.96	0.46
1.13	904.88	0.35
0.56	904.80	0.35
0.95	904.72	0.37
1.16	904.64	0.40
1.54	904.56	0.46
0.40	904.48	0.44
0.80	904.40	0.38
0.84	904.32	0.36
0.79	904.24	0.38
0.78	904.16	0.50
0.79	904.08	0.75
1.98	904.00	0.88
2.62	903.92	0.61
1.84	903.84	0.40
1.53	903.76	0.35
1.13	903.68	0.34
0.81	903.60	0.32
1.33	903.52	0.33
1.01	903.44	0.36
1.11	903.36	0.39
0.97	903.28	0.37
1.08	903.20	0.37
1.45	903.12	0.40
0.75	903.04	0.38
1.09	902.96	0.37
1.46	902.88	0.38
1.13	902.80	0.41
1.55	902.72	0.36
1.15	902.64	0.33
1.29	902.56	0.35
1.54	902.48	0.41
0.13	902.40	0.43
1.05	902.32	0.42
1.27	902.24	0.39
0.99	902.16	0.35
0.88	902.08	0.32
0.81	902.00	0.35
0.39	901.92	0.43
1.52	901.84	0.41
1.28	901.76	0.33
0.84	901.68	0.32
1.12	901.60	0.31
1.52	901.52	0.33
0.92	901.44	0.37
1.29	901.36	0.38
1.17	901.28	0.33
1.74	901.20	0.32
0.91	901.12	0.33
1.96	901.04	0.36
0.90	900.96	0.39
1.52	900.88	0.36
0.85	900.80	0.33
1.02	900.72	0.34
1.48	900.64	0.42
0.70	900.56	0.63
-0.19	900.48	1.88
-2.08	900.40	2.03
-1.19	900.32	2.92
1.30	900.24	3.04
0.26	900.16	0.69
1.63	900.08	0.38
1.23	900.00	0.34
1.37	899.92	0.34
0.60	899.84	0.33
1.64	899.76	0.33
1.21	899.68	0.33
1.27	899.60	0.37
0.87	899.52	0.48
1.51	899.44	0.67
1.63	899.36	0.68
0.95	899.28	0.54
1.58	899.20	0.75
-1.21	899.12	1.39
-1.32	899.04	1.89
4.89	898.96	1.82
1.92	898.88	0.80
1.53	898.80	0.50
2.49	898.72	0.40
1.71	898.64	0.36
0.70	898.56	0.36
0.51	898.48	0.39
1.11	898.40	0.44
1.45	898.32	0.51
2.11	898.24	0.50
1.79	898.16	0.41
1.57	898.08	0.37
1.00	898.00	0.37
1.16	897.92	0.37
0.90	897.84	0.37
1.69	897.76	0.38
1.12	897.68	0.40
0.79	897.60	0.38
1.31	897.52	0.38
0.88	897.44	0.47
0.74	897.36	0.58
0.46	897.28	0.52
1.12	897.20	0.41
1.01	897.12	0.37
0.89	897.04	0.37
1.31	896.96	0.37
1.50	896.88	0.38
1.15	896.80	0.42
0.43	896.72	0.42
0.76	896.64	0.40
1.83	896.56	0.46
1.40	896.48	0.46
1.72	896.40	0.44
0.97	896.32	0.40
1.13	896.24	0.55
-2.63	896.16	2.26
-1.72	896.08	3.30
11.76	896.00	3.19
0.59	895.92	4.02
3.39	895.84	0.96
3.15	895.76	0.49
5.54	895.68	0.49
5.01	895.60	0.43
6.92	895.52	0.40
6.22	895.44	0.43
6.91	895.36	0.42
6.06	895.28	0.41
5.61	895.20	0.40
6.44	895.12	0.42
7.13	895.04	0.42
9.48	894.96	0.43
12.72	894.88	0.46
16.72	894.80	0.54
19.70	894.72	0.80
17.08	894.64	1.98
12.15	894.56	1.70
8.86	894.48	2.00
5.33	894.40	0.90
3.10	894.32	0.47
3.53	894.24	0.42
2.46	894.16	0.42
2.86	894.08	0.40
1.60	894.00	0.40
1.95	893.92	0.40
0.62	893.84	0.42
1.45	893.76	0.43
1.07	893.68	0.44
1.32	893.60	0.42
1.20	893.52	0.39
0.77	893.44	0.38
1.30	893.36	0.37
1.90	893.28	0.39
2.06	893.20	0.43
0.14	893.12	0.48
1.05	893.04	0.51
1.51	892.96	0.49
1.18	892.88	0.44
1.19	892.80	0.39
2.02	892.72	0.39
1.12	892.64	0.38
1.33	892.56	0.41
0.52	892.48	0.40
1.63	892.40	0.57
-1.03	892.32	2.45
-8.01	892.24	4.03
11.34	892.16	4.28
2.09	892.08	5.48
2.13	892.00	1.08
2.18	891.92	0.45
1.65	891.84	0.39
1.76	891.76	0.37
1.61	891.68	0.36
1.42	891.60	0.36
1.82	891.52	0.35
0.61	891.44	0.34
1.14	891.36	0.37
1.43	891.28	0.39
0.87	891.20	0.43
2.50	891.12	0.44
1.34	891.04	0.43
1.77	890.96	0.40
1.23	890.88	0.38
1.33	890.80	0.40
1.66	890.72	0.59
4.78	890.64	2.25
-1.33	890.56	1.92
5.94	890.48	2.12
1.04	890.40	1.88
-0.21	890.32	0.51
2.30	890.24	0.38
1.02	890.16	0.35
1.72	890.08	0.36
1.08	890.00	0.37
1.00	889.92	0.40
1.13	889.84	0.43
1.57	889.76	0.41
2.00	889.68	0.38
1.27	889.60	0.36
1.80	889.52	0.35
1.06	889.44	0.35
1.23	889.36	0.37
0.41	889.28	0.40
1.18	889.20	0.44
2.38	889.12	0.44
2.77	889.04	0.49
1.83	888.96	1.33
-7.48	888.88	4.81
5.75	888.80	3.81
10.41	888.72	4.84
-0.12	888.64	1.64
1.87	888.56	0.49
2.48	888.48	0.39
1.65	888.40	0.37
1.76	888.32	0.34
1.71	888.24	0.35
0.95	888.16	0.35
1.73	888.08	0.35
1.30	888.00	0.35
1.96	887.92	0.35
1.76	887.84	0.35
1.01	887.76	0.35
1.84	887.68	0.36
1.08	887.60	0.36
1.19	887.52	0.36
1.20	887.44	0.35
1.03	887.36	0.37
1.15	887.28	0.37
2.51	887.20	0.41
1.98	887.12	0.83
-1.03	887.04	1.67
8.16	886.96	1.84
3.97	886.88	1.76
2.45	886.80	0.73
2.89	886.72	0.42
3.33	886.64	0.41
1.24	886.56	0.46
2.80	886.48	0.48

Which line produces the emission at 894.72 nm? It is [O III] 5007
